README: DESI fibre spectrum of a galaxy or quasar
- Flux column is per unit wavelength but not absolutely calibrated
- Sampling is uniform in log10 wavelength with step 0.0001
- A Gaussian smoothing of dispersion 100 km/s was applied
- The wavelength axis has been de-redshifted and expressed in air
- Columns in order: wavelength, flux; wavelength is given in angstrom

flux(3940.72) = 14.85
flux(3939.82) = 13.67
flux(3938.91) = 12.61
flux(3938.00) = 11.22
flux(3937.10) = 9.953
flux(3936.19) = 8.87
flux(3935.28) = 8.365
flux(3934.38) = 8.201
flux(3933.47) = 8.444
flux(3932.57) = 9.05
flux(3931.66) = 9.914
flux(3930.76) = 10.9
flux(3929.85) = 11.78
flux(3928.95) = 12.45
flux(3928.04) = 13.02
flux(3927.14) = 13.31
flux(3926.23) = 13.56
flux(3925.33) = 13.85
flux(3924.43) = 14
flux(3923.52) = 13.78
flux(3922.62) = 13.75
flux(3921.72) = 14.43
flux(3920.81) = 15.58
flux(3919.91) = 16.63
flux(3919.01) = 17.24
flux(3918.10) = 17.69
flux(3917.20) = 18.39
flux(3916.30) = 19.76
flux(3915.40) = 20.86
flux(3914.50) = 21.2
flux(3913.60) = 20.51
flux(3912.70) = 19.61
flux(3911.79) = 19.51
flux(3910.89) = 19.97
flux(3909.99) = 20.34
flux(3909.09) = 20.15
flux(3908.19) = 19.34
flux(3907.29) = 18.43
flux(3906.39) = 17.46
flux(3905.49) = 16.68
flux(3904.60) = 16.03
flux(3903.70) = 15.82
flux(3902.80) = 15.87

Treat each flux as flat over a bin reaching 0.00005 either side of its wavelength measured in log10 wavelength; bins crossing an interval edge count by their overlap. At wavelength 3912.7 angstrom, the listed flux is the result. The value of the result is 19.61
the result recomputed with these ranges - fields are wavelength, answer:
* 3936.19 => 8.87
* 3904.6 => 16.03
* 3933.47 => 8.444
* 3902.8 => 15.87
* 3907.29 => 18.43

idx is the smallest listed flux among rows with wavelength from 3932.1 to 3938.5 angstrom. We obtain 8.201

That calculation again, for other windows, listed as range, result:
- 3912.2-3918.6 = 17.69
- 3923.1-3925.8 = 13.78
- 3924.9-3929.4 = 12.45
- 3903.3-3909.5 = 15.82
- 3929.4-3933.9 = 8.444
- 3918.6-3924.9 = 13.75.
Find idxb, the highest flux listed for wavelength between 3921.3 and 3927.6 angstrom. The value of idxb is 14.43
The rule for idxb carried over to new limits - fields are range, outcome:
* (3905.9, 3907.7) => 18.43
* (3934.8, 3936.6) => 8.87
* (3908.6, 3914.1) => 20.51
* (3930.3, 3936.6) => 10.9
